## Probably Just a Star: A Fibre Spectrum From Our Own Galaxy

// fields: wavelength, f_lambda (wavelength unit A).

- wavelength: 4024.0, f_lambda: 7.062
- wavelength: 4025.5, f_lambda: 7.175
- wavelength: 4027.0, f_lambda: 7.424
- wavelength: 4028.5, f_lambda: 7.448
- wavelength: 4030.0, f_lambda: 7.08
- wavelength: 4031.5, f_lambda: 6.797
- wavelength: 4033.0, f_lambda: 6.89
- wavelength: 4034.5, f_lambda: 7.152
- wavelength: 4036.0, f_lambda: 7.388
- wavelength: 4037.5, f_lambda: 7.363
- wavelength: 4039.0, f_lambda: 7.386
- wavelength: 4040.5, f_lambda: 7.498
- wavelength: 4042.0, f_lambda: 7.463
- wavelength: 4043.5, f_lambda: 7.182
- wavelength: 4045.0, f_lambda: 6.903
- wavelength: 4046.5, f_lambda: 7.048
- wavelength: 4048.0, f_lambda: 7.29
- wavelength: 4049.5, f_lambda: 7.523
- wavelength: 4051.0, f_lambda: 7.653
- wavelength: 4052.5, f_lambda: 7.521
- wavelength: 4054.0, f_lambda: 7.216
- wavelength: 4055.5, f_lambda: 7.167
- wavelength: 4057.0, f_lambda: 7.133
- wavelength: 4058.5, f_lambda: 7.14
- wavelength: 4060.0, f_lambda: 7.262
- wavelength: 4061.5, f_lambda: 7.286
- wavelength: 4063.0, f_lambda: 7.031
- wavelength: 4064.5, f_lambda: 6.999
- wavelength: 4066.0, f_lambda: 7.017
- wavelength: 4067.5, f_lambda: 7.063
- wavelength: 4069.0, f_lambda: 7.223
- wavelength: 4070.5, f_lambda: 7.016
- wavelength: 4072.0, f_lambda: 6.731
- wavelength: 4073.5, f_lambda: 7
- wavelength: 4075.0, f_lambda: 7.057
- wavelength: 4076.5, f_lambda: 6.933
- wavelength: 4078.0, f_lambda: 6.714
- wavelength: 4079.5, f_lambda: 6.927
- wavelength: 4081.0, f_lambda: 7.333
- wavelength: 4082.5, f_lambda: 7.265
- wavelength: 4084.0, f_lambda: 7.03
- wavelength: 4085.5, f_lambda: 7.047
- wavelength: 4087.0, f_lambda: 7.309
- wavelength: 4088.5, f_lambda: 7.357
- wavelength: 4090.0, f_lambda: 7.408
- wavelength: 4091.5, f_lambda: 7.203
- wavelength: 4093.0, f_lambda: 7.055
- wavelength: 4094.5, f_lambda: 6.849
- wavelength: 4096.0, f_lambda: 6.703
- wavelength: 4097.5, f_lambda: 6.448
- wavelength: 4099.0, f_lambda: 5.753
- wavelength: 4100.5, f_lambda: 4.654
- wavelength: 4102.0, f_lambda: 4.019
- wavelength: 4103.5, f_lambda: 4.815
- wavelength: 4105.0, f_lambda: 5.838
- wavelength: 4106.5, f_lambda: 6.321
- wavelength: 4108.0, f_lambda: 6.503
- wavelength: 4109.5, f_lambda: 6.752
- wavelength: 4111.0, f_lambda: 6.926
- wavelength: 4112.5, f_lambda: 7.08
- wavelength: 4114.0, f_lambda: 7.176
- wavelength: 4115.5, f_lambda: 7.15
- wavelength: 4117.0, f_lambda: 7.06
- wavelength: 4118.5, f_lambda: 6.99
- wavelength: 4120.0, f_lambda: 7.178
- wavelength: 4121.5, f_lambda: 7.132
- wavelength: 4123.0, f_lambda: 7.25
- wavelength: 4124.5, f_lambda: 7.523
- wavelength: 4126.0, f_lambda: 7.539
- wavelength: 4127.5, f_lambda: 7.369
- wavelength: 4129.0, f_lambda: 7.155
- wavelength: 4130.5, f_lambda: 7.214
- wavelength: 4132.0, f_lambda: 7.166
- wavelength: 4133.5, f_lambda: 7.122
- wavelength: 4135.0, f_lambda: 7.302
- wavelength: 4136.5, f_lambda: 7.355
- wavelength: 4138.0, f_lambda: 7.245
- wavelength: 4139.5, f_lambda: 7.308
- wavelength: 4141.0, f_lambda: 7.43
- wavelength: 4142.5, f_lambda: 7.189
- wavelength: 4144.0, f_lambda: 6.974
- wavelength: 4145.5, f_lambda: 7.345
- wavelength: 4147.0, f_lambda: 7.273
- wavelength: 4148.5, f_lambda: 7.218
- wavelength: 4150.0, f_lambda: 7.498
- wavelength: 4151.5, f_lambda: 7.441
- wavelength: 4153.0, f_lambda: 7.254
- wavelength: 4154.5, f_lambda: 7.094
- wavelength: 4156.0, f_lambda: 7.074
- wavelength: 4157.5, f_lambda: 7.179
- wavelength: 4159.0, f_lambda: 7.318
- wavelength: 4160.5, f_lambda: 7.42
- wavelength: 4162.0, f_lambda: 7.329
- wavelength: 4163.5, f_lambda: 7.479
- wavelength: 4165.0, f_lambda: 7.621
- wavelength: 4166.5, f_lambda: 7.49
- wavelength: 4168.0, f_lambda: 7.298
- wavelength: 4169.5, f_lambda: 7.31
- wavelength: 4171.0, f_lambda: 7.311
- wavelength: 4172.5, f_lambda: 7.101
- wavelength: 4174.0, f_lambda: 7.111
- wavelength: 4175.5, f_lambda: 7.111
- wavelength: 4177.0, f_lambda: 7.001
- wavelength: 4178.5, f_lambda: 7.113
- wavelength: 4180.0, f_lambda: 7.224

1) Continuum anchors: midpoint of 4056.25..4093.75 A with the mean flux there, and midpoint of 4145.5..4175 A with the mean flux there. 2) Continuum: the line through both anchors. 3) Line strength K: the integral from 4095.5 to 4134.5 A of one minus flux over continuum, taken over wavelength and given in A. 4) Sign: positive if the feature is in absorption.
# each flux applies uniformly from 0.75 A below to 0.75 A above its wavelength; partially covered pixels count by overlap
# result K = 3.0 A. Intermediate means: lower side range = 7.1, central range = 6.65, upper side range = 7.31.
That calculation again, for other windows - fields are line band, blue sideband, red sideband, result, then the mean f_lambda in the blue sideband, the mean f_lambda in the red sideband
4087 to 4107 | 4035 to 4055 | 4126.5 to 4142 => 2.94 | 7.34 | 7.27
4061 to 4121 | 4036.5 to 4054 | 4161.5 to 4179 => 4.62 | 7.34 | 7.27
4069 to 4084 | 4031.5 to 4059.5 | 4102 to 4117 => -0.36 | 7.26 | 6.41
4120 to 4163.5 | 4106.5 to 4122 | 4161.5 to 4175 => -0.78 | 6.96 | 7.33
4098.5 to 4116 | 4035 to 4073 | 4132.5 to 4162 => 2.84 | 7.22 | 7.27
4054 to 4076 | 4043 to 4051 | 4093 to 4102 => -0.96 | 7.23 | 5.99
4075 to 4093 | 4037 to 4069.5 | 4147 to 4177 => 0.31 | 7.24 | 7.29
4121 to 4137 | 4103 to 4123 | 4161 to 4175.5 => -0.89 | 6.73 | 7.33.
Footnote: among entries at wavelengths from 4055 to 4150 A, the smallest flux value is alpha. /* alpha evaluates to 4.019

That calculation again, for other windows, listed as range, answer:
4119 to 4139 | 7.122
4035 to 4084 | 6.714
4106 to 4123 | 6.321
